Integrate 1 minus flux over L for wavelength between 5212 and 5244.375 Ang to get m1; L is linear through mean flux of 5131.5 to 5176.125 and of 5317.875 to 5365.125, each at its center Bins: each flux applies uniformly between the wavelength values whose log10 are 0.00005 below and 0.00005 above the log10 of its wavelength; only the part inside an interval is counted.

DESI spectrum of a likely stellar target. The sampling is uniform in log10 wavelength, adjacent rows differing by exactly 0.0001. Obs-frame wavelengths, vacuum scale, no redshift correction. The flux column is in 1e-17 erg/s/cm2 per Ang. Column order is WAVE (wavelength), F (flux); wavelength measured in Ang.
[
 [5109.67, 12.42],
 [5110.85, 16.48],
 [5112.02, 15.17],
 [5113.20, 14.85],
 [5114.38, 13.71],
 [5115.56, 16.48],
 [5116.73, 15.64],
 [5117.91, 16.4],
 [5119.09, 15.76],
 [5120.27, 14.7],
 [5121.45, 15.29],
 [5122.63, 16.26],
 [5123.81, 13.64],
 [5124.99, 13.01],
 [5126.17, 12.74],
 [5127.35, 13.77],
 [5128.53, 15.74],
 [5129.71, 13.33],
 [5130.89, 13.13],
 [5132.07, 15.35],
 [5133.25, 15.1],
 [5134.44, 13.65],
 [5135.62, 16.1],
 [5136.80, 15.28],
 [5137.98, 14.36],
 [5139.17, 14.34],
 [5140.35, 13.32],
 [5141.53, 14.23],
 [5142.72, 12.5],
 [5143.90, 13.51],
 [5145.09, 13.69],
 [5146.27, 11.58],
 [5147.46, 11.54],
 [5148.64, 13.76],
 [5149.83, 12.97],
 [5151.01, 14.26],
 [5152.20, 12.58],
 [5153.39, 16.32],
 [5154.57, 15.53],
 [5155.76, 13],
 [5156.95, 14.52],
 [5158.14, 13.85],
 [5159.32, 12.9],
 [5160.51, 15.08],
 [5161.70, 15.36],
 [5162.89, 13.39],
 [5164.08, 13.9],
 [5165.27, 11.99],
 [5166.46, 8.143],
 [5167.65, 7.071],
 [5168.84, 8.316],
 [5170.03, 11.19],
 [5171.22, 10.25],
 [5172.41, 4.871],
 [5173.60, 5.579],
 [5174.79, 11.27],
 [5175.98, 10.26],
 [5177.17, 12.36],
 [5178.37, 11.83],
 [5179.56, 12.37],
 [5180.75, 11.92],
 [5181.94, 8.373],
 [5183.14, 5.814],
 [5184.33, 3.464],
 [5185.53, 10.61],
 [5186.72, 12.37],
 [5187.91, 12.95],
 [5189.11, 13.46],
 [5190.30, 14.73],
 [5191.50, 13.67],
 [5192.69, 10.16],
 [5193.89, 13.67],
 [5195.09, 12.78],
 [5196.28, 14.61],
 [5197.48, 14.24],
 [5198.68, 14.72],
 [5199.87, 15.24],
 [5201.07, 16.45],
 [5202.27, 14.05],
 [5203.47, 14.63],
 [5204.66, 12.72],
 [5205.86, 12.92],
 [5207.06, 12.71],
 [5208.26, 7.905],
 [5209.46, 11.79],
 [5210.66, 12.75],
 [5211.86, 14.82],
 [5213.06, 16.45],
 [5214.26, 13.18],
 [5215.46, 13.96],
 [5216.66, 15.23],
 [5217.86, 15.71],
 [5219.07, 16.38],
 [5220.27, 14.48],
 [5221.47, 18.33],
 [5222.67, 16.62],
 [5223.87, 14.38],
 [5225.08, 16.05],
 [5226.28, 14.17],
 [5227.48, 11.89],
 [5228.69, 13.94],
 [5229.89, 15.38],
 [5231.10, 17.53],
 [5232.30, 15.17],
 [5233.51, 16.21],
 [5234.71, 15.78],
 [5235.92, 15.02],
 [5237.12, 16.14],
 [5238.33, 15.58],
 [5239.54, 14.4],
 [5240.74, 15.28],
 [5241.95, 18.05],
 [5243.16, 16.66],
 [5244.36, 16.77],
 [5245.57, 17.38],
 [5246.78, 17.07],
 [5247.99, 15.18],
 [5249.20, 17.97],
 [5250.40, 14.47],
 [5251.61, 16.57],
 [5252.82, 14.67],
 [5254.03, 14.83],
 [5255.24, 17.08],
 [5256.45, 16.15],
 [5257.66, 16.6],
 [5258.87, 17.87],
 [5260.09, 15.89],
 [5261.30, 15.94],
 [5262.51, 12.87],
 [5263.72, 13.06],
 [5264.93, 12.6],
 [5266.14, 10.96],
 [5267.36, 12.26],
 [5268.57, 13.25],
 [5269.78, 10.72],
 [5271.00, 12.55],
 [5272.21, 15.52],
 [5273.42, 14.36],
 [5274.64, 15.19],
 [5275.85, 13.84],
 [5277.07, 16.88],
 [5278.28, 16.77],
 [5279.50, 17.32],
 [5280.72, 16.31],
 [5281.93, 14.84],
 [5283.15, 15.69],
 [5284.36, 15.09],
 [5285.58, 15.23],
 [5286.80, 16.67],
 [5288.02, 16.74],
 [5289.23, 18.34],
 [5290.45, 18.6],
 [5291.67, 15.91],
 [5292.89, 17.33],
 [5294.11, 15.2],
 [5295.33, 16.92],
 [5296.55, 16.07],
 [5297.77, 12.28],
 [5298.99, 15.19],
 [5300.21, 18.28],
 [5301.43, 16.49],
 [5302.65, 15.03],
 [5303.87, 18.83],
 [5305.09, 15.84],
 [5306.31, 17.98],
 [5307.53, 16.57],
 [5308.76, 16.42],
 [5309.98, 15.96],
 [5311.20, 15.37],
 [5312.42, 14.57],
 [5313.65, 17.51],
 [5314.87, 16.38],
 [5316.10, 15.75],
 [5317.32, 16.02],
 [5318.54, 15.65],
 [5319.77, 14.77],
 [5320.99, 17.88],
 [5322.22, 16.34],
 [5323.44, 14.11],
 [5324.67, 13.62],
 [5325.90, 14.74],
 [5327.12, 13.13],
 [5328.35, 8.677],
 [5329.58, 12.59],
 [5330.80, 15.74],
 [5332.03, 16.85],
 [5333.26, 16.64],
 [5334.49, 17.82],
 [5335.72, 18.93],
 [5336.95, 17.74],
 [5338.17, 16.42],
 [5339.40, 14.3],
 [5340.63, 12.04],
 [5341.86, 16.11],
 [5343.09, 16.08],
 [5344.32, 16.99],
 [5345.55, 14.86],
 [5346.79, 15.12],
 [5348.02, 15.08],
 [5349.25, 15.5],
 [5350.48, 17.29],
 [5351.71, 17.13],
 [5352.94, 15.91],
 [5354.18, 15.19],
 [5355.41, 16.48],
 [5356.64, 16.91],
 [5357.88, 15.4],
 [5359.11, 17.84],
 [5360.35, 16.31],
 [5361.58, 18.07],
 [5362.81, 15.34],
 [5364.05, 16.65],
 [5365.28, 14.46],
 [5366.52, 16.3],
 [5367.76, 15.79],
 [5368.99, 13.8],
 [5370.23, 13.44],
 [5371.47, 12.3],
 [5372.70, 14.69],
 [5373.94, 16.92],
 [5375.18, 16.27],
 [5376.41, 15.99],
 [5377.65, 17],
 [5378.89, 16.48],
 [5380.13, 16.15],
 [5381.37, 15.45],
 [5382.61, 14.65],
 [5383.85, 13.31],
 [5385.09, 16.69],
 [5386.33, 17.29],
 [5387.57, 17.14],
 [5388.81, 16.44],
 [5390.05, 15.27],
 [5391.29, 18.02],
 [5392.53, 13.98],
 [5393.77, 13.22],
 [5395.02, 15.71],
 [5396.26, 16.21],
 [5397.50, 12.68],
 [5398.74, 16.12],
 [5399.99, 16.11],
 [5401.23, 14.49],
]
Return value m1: -3.8 Ang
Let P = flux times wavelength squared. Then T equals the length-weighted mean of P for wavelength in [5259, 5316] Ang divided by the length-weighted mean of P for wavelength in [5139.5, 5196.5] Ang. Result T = 1.4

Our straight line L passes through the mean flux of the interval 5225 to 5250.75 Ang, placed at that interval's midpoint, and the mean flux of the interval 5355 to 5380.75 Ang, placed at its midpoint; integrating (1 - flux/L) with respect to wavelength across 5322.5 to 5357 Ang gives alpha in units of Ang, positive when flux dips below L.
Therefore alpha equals 0.84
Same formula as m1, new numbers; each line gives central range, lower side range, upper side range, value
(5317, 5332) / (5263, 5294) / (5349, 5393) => 0.9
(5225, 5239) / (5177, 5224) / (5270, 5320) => -1.1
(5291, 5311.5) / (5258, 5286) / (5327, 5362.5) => -1.6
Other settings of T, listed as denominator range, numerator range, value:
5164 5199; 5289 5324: 1.57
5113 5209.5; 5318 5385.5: 1.30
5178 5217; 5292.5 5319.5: 1.33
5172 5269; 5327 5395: 1.19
